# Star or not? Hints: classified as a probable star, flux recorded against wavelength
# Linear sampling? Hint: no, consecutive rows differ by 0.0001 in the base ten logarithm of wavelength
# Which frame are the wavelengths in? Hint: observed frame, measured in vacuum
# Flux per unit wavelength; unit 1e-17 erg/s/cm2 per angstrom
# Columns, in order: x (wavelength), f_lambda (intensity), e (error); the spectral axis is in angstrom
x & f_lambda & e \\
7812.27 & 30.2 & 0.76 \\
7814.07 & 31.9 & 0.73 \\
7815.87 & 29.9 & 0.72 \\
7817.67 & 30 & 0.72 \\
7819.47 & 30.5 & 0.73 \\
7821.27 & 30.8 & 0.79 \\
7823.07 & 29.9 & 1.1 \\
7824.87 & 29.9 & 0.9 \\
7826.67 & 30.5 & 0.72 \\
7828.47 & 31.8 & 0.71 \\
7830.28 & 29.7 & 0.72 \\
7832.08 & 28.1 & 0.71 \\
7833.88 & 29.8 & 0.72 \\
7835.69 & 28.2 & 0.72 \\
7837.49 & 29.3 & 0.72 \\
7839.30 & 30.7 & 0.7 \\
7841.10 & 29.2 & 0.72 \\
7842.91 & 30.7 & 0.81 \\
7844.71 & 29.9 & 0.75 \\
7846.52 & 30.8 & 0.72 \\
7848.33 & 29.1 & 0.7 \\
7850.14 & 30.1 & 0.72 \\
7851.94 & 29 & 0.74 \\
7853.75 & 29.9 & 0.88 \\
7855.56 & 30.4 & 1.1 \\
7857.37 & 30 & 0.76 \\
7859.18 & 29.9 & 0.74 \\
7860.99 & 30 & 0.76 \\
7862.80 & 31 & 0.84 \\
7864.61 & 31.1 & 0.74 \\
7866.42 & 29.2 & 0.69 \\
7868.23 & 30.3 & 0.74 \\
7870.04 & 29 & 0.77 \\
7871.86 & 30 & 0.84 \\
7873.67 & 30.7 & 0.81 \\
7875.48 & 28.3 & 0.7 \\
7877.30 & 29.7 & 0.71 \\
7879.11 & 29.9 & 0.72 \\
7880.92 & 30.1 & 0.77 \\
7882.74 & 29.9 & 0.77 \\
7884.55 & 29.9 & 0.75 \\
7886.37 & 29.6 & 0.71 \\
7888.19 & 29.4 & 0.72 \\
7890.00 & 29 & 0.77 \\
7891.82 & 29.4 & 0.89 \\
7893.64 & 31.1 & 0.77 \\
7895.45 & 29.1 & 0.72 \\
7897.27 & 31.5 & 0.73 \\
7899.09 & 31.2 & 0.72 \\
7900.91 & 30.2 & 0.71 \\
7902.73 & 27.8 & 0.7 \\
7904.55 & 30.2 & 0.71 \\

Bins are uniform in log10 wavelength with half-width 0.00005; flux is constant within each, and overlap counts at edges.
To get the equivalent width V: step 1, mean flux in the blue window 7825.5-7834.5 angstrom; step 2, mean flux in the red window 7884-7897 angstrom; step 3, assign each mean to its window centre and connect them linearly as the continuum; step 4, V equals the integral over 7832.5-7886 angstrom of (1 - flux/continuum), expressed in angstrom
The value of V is 0.0 angstrom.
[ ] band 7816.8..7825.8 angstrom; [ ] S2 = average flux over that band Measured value 30.2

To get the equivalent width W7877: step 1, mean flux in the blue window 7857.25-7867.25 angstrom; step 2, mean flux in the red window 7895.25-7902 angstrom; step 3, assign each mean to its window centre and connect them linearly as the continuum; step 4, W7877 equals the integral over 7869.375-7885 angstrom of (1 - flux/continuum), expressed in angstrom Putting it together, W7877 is 0.3 angstrom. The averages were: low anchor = 30.2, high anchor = 30.6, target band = 29.7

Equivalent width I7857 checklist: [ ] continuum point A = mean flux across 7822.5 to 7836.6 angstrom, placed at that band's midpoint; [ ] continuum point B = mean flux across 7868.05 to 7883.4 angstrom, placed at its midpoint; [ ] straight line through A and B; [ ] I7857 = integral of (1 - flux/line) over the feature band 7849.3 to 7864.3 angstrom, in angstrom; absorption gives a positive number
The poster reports -0.2 angstrom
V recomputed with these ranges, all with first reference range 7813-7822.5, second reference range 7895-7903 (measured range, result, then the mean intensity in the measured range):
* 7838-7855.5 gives 0.3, 29.9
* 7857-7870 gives 0.1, 30.2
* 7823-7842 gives 0.5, 29.7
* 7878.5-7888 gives 0.1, 29.8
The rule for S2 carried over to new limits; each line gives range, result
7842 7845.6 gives 30.3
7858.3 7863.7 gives 30.3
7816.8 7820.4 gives 30.3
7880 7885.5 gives 30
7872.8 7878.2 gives 29.5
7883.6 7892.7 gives 29.5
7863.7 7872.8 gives 29.9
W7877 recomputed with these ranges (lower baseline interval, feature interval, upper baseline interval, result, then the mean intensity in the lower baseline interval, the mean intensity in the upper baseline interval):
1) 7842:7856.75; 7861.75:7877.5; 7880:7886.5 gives 0.0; 30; 29.9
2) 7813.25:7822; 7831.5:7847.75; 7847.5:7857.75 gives 0.2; 30.6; 29.7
